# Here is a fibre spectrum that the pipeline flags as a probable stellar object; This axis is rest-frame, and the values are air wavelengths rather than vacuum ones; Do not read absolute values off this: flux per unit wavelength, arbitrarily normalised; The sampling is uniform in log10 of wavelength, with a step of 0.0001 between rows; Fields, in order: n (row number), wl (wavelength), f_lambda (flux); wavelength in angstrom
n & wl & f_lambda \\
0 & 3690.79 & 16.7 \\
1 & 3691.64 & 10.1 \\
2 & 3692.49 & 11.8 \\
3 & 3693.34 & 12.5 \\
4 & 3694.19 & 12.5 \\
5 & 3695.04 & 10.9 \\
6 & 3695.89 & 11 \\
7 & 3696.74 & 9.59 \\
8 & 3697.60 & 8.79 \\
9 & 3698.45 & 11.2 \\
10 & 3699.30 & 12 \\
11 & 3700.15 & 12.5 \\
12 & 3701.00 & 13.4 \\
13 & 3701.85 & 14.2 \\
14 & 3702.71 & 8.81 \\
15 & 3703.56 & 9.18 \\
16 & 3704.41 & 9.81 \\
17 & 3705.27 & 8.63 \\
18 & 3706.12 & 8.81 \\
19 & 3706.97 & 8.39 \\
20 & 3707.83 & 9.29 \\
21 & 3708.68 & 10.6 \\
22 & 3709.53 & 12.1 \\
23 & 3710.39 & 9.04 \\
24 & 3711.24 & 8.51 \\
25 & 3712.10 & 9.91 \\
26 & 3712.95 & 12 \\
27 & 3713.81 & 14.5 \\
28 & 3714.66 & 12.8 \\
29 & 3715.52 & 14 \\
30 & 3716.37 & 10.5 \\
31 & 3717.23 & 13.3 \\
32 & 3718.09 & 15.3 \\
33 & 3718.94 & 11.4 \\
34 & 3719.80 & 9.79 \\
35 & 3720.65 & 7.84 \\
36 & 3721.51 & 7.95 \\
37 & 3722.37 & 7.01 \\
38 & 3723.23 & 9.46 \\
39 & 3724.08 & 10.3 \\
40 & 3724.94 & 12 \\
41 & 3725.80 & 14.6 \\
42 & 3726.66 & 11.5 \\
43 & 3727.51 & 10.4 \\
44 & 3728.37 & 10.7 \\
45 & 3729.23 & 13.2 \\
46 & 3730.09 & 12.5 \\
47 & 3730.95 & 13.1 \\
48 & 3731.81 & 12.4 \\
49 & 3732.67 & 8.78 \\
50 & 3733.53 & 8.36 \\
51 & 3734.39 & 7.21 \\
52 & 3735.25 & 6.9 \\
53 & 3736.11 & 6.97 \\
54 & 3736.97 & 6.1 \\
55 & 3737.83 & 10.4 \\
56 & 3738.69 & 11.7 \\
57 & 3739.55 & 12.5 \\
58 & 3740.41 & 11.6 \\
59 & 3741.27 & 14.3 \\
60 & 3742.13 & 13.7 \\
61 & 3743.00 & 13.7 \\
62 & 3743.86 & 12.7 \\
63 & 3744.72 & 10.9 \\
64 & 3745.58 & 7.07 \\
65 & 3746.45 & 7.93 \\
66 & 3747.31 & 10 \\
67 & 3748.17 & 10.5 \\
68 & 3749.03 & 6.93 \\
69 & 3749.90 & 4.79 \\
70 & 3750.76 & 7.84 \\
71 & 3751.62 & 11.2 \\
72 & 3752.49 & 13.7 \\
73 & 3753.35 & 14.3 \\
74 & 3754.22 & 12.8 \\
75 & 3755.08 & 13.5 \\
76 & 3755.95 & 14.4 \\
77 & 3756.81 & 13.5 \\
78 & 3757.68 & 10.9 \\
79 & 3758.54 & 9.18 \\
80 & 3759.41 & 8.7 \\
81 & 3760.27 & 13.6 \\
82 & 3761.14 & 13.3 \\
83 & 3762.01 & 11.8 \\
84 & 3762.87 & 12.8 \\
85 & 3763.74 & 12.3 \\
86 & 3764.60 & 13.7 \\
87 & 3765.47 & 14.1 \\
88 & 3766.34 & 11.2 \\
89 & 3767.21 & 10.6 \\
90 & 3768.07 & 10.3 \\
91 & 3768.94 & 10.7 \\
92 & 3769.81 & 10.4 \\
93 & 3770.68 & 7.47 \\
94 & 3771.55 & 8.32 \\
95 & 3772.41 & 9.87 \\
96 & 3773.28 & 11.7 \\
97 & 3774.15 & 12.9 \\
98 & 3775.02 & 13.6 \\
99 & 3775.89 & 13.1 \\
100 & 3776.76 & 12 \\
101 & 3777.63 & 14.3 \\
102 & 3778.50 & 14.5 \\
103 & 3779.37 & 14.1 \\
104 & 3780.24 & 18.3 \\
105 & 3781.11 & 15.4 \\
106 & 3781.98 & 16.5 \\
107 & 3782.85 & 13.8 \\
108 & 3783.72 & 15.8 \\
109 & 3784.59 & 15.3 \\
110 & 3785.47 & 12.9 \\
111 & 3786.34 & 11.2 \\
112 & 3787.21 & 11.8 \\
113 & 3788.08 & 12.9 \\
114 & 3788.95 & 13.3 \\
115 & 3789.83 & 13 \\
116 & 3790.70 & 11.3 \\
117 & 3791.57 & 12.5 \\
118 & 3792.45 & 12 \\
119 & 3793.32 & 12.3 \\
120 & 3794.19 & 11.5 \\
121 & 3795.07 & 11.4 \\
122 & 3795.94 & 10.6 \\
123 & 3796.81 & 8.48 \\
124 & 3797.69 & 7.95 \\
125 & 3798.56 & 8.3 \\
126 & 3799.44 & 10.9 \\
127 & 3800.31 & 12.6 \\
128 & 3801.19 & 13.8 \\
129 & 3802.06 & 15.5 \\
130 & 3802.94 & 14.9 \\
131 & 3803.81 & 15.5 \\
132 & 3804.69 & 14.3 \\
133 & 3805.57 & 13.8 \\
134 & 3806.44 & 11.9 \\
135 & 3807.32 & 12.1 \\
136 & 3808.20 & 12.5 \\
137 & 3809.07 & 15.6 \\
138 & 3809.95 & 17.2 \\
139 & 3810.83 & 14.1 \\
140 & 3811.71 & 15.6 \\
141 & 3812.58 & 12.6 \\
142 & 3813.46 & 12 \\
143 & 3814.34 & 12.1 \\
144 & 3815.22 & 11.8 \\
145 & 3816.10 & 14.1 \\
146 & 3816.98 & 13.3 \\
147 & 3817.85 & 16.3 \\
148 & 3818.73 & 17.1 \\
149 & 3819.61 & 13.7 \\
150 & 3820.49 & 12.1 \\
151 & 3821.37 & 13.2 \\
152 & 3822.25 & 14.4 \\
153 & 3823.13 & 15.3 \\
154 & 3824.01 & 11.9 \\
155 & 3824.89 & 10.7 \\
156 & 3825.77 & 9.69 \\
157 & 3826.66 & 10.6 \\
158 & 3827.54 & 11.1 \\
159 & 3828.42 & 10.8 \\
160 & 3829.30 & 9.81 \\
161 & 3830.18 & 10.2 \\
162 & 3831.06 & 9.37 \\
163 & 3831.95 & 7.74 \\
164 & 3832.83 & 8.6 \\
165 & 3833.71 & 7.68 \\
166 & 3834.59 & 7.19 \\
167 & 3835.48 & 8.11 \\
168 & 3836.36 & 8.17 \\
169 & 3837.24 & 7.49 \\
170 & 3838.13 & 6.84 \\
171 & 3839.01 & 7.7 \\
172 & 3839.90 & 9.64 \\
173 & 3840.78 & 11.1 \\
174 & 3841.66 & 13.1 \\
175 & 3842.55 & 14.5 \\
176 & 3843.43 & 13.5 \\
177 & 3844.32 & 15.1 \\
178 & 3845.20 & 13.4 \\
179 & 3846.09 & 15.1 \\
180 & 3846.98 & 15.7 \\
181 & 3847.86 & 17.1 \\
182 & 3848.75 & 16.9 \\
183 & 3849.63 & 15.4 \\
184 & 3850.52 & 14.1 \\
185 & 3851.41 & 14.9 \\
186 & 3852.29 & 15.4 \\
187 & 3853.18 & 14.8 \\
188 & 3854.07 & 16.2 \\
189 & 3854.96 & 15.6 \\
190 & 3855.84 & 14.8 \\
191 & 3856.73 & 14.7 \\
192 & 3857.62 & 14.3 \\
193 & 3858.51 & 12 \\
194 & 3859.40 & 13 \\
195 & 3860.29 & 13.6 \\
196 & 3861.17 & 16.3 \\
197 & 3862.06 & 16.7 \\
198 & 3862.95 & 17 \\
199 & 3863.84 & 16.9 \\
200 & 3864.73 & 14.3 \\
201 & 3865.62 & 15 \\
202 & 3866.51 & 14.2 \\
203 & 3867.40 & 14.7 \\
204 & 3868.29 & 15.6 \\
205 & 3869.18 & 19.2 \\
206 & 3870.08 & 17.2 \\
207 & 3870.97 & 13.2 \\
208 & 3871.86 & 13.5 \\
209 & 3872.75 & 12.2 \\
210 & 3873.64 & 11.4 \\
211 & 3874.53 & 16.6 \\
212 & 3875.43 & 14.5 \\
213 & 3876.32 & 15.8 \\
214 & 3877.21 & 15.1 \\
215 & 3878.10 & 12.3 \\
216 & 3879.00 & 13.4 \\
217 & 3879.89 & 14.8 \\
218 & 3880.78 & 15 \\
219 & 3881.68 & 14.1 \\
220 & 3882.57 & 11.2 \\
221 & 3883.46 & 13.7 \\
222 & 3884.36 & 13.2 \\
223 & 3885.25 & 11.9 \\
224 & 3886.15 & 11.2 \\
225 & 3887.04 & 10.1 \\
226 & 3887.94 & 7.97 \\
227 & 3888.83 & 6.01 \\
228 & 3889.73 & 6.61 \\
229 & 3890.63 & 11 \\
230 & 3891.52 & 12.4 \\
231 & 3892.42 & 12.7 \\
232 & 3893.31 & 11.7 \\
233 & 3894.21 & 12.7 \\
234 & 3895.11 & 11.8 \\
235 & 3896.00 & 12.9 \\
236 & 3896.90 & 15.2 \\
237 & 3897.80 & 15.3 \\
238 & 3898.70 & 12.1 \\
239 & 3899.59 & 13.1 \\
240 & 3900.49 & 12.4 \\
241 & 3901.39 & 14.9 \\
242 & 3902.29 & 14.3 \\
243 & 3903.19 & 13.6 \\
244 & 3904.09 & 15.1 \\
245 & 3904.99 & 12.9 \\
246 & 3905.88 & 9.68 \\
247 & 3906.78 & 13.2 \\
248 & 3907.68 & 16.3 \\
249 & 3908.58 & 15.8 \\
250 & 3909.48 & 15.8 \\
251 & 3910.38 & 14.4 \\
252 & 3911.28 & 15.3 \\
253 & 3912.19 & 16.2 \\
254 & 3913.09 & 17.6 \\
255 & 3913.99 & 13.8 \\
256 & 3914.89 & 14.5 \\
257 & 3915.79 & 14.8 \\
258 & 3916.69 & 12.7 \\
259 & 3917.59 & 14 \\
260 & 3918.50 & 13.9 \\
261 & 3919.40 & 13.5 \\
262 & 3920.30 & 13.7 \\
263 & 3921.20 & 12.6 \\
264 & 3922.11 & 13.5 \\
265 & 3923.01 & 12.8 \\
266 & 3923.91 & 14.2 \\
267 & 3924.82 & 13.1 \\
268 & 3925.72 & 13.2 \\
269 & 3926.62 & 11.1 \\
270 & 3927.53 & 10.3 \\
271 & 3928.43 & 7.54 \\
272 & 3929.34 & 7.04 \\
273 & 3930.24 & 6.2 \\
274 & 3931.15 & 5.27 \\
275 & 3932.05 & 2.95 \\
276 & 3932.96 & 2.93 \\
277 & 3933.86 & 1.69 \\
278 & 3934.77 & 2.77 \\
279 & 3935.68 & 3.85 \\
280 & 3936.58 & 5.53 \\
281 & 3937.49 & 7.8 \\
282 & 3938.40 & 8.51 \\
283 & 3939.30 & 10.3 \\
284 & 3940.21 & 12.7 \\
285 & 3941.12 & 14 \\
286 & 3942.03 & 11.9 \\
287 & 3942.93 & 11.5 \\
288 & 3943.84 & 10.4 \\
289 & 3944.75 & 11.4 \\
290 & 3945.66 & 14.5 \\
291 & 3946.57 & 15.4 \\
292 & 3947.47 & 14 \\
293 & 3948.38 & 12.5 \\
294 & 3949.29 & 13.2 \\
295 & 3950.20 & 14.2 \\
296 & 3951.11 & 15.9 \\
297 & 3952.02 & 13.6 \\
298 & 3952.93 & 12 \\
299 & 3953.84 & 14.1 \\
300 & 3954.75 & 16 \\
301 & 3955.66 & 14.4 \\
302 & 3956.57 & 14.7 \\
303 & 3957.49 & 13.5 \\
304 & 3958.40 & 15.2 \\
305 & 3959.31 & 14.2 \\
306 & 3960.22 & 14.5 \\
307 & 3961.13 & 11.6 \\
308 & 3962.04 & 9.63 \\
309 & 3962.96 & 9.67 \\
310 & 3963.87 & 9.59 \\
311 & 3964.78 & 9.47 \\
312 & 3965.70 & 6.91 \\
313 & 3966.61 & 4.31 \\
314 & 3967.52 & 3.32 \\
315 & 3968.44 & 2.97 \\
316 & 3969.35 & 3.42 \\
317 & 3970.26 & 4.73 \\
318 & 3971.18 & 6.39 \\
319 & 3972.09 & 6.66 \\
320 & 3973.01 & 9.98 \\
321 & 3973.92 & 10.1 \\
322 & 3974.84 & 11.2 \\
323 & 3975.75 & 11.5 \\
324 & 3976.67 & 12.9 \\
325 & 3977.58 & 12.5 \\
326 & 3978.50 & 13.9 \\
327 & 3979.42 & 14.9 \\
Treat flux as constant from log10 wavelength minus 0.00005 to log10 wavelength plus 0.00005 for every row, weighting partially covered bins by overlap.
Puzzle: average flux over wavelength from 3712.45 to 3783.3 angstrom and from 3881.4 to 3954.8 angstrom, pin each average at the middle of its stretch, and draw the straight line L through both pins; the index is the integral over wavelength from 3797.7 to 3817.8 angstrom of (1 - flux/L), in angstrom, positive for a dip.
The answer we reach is -3.0 angstrom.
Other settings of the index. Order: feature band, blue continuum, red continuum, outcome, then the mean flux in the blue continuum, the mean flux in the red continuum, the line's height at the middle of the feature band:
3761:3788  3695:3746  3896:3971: -4.3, 10.8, 11.5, 11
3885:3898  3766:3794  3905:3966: 0.9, 12.6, 11.8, 12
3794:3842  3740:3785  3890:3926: 3.6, 12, 13.7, 12.7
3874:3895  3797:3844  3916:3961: -1.3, 11.9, 11.3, 11.6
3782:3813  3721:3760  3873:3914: -3.5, 10.6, 13.2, 11.6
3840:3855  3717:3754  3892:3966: -4.3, 10.5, 12.1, 11.4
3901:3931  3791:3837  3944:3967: -1.9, 12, 12.6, 12.4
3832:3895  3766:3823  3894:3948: -3.9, 12.9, 11.8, 12.3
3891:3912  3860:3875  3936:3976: -0.3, 15.2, 10.8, 13.5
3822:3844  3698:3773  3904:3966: 2.2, 10.9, 11.8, 11.3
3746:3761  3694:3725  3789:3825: 1.1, 10.7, 13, 11.7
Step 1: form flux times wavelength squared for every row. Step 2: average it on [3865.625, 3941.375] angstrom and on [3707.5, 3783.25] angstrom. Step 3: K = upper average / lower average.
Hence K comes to 1.2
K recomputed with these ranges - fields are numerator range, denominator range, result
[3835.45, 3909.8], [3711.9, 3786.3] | 1.24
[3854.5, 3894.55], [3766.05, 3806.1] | 1.14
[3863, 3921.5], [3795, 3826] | 1.09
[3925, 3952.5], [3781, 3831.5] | 0.82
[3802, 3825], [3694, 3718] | 1.34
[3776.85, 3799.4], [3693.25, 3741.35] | 1.23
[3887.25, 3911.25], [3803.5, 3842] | 1.13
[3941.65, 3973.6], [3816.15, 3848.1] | 1.01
